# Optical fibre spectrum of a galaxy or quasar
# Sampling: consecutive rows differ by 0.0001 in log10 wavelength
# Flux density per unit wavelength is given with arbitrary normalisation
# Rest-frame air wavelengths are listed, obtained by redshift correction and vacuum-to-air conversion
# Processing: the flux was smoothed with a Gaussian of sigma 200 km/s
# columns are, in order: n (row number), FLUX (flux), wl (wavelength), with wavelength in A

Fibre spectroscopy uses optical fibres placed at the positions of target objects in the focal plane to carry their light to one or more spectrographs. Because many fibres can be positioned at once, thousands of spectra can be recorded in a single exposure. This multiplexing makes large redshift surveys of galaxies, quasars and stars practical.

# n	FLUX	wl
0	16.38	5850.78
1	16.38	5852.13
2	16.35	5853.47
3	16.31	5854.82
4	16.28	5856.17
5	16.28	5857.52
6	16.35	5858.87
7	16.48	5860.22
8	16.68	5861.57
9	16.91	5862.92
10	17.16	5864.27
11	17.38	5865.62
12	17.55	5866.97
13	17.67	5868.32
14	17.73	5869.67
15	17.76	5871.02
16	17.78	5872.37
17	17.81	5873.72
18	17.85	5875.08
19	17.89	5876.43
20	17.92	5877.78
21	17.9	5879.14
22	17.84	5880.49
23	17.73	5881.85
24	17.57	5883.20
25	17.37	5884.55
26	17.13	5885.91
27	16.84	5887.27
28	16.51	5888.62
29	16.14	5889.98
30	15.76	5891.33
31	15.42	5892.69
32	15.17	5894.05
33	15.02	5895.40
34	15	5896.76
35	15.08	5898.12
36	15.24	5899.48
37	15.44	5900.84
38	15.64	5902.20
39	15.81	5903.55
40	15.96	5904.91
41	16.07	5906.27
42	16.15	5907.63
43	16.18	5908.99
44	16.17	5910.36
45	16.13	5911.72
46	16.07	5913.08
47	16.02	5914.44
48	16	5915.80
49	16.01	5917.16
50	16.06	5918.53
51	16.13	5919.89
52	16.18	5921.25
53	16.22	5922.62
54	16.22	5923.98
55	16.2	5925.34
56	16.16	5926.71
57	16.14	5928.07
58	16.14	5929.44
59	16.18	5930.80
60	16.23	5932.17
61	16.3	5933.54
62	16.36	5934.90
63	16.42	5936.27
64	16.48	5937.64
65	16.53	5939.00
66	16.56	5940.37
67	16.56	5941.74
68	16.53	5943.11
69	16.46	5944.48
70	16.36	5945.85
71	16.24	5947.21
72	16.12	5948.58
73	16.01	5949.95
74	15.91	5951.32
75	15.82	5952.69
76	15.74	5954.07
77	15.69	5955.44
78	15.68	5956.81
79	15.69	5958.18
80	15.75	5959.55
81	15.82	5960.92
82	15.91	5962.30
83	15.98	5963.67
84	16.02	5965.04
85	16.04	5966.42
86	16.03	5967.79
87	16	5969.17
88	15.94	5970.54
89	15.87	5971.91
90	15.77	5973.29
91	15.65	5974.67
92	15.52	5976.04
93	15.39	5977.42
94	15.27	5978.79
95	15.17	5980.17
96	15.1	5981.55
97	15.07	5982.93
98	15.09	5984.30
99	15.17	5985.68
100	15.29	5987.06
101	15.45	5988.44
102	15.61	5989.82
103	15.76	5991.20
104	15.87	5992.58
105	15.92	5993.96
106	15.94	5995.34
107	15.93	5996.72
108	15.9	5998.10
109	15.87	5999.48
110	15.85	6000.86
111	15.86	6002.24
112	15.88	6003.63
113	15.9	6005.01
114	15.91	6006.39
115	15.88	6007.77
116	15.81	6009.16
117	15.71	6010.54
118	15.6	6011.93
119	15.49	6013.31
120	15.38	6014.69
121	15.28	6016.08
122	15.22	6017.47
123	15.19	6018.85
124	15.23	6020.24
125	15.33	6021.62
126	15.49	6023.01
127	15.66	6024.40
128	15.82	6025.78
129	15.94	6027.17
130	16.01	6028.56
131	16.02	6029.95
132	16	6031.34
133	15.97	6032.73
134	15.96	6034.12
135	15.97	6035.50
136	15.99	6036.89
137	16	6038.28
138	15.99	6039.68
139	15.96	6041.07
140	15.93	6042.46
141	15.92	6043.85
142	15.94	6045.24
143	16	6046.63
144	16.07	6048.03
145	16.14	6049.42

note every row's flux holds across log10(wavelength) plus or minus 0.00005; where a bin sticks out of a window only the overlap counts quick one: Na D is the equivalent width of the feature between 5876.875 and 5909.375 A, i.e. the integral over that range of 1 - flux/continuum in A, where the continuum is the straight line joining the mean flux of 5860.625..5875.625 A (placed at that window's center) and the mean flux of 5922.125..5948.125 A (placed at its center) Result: 1.4 A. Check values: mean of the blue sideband 17.5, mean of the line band 16.3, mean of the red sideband 16.3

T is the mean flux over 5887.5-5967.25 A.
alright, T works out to 16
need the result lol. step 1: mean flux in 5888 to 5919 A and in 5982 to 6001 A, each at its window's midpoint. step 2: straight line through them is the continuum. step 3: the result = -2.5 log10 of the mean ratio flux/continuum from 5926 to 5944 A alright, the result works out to -0.04 mag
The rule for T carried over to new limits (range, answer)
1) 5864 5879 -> 17.7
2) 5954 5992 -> 15.6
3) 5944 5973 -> 16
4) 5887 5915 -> 15.8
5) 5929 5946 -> 16.4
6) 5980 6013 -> 15.7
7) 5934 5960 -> 16.2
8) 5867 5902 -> 16.8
